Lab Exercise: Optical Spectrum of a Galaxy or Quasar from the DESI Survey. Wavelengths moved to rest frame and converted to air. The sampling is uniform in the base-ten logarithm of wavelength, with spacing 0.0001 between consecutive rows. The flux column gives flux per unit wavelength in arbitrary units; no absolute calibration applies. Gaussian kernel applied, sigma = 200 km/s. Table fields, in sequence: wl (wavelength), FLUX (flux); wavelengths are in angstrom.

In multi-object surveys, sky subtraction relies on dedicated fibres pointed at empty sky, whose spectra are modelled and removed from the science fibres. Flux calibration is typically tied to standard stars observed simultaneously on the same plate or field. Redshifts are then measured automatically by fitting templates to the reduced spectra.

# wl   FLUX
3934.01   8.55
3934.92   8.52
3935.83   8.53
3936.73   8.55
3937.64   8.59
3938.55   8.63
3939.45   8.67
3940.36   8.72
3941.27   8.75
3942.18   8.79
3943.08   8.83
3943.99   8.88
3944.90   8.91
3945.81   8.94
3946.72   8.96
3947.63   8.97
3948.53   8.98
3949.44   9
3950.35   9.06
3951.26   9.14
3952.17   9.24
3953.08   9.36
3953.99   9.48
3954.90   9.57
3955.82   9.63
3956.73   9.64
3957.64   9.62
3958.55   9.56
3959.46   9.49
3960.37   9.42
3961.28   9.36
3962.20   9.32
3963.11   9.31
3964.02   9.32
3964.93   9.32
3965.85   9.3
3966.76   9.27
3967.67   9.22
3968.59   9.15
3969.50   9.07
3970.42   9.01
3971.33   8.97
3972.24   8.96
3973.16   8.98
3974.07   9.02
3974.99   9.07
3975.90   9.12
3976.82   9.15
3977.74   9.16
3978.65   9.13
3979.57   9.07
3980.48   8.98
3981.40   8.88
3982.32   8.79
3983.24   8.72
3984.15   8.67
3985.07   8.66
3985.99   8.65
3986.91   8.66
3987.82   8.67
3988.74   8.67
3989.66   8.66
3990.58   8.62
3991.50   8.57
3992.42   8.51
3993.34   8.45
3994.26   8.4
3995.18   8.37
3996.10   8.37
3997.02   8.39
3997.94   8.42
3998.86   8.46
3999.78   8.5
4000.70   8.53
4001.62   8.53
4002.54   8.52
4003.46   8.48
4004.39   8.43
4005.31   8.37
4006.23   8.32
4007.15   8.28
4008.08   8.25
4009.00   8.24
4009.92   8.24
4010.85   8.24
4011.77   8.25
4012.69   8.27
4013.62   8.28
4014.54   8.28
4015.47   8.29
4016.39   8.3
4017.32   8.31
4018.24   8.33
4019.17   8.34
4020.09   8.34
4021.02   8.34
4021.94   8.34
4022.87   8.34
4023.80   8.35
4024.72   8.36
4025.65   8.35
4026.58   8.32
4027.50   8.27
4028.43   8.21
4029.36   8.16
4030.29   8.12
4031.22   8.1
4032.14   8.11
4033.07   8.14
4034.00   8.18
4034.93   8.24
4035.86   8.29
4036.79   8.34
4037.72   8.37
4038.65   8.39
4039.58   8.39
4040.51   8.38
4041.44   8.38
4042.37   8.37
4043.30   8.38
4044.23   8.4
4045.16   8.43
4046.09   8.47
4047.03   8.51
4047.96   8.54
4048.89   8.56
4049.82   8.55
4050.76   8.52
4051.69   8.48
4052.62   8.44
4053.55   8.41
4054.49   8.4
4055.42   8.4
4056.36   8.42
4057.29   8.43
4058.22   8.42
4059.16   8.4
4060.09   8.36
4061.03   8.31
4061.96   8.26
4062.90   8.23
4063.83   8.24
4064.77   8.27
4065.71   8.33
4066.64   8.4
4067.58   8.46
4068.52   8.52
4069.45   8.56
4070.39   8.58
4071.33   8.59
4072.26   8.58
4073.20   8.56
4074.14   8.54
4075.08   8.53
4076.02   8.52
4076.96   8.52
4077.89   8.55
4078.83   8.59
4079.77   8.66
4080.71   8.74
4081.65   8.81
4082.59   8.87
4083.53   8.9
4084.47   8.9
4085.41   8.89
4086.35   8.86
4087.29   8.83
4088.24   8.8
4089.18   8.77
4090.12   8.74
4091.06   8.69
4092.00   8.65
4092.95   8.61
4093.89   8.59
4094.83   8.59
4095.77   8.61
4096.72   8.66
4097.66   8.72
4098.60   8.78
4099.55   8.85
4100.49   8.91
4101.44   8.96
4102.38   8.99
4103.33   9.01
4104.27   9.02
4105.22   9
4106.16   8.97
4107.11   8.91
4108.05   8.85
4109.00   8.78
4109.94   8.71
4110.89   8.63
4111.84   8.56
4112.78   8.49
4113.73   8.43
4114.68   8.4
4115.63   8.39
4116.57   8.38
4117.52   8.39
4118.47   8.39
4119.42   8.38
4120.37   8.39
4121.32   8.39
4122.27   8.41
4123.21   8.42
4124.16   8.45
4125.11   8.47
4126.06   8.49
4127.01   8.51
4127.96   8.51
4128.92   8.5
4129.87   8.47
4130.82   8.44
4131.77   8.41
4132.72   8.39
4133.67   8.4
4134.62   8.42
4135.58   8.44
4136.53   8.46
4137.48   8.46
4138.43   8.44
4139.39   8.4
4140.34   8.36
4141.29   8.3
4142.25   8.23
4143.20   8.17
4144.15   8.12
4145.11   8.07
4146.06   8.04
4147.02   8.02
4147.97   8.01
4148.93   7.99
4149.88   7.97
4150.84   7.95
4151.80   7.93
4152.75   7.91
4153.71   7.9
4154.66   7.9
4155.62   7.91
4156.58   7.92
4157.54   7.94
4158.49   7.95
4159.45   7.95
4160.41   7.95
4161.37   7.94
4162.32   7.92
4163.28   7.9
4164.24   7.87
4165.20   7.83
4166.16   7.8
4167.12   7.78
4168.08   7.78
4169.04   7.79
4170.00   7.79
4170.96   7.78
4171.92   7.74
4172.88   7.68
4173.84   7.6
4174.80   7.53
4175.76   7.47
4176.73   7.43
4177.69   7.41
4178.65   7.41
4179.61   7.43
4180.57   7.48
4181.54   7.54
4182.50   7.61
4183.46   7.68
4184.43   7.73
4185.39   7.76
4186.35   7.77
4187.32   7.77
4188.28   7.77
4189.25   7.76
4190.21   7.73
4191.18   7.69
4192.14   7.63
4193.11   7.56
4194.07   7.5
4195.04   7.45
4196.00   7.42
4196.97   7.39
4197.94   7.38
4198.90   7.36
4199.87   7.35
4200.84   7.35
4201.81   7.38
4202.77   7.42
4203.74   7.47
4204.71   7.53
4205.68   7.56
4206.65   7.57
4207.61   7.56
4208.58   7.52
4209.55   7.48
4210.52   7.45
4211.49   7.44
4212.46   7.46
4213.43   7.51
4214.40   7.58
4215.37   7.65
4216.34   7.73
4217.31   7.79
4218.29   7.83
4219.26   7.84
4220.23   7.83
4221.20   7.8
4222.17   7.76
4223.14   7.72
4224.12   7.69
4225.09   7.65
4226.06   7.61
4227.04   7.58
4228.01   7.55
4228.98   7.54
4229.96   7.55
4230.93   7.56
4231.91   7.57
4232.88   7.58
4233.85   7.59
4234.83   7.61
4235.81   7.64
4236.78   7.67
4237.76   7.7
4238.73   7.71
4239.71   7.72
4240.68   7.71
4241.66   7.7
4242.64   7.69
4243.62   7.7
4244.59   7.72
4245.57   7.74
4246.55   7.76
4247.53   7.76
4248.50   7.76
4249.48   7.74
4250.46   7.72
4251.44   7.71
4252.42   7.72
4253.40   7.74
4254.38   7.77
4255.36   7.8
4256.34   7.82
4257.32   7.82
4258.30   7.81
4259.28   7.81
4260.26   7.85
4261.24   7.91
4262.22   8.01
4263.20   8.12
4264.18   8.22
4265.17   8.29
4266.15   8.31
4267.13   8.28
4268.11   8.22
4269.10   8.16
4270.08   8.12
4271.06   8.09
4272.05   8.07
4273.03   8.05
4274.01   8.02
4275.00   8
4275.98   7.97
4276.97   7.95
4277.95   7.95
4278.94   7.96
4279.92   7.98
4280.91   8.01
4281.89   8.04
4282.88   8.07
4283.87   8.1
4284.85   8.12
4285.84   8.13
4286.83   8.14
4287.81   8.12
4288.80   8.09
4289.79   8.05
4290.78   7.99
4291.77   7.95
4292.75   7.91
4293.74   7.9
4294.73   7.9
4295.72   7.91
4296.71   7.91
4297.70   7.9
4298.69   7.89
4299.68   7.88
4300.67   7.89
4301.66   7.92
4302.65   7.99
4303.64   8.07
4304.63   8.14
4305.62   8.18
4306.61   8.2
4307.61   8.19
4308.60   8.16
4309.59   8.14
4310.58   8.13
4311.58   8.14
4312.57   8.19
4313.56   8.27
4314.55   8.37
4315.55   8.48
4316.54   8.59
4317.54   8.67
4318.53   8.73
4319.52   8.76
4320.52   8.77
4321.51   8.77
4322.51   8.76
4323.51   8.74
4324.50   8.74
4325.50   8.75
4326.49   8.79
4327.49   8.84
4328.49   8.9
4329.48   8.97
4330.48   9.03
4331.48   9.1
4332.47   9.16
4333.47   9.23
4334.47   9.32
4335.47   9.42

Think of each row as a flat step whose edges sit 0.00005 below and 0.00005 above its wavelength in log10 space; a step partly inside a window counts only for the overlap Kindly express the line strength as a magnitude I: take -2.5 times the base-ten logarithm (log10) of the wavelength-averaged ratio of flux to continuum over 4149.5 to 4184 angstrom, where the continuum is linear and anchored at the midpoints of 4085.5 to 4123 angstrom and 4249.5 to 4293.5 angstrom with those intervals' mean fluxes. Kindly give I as 0.090 mag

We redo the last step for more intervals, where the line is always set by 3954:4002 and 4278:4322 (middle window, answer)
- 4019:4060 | 0.06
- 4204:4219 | 0.11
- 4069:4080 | 0.02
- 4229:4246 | 0.09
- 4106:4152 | 0.02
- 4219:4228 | 0.09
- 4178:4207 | 0.12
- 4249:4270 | 0.04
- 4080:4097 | -0.01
